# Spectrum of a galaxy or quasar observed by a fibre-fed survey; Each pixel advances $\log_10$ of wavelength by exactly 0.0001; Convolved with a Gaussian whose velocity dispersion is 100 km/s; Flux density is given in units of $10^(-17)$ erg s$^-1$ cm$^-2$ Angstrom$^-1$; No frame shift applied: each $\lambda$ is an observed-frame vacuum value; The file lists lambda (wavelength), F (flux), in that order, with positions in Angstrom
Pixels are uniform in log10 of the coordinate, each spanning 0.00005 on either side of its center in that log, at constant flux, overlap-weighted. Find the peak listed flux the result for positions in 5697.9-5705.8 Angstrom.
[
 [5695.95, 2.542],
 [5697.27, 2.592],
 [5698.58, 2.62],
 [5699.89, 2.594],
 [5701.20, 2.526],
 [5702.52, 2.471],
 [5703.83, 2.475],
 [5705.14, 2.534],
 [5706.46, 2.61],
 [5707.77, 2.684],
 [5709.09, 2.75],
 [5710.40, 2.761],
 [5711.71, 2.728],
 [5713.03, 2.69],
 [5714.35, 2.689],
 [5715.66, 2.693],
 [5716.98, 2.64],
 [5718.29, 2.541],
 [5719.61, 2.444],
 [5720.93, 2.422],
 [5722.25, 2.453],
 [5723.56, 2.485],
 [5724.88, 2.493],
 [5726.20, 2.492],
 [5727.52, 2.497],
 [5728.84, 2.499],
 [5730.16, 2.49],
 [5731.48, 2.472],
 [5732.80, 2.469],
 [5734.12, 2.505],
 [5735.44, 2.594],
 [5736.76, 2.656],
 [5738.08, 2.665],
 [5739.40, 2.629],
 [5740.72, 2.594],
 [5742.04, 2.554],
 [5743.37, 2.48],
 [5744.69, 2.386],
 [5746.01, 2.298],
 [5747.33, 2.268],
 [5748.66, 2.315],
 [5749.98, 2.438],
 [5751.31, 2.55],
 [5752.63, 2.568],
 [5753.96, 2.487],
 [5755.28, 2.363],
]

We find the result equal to 2.62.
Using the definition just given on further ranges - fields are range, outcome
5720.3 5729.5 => 2.499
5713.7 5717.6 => 2.693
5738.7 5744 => 2.629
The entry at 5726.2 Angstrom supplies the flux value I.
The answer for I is 2.492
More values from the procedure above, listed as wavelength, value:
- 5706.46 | 2.61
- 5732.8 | 2.469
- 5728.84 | 2.499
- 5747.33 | 2.268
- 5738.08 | 2.665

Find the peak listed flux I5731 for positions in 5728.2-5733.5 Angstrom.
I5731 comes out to 2.499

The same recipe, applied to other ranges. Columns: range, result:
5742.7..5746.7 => 2.48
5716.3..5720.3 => 2.64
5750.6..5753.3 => 2.568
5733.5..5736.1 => 2.594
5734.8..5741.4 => 2.665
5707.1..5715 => 2.761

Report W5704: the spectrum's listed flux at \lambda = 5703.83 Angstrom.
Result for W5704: 2.475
